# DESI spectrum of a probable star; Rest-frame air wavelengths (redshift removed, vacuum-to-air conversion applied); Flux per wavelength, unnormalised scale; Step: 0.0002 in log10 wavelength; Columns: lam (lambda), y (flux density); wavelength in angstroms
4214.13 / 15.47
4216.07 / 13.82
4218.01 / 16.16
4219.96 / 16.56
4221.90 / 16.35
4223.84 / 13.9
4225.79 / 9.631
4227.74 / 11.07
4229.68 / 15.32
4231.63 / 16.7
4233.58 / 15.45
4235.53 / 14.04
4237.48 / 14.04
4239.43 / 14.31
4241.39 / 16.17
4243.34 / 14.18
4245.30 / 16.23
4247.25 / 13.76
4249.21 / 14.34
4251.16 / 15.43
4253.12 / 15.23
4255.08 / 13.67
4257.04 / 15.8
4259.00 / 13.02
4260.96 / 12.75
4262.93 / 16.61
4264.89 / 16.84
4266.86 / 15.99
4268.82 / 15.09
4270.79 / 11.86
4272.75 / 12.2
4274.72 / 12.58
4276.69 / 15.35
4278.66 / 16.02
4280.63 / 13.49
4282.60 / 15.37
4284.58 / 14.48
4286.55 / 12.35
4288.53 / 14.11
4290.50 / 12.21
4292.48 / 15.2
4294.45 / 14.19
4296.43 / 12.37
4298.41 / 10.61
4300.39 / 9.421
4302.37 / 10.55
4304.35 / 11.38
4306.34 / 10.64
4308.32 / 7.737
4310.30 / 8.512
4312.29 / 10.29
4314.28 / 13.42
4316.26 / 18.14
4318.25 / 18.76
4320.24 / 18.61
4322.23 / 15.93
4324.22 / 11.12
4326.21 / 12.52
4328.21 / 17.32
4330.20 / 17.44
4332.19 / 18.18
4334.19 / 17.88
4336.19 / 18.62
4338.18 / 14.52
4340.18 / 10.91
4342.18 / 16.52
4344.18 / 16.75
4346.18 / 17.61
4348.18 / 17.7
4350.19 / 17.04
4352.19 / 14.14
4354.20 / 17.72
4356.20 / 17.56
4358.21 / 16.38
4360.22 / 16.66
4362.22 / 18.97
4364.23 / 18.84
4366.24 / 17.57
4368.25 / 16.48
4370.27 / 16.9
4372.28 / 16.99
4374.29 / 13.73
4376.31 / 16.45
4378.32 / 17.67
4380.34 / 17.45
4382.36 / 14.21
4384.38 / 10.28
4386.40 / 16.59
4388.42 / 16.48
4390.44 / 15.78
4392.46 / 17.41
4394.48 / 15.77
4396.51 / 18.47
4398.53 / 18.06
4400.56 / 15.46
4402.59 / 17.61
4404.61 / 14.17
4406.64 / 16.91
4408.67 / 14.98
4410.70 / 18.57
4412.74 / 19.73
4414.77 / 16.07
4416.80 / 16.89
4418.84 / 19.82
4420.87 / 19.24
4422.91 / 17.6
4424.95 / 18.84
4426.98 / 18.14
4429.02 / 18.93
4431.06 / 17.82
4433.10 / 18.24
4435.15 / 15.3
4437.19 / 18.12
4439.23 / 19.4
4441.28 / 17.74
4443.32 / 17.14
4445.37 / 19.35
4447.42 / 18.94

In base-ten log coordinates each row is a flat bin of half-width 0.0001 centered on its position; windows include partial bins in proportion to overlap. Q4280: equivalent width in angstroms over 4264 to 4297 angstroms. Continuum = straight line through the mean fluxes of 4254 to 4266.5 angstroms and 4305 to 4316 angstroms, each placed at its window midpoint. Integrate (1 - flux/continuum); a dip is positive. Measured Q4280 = -2.4 angstroms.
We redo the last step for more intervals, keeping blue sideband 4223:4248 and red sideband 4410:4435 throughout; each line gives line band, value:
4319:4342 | 0.6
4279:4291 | 1.1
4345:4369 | -0.6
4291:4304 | 2.9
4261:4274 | 0.3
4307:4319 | 2.5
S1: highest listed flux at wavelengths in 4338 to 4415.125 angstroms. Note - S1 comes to 19.73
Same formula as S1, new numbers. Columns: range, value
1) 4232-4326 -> 18.76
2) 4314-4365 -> 18.97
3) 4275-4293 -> 16.02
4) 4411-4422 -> 19.82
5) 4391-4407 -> 18.47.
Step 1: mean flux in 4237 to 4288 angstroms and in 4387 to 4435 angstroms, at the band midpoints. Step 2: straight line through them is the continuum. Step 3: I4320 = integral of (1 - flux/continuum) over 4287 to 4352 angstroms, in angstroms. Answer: 5.82 angstroms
